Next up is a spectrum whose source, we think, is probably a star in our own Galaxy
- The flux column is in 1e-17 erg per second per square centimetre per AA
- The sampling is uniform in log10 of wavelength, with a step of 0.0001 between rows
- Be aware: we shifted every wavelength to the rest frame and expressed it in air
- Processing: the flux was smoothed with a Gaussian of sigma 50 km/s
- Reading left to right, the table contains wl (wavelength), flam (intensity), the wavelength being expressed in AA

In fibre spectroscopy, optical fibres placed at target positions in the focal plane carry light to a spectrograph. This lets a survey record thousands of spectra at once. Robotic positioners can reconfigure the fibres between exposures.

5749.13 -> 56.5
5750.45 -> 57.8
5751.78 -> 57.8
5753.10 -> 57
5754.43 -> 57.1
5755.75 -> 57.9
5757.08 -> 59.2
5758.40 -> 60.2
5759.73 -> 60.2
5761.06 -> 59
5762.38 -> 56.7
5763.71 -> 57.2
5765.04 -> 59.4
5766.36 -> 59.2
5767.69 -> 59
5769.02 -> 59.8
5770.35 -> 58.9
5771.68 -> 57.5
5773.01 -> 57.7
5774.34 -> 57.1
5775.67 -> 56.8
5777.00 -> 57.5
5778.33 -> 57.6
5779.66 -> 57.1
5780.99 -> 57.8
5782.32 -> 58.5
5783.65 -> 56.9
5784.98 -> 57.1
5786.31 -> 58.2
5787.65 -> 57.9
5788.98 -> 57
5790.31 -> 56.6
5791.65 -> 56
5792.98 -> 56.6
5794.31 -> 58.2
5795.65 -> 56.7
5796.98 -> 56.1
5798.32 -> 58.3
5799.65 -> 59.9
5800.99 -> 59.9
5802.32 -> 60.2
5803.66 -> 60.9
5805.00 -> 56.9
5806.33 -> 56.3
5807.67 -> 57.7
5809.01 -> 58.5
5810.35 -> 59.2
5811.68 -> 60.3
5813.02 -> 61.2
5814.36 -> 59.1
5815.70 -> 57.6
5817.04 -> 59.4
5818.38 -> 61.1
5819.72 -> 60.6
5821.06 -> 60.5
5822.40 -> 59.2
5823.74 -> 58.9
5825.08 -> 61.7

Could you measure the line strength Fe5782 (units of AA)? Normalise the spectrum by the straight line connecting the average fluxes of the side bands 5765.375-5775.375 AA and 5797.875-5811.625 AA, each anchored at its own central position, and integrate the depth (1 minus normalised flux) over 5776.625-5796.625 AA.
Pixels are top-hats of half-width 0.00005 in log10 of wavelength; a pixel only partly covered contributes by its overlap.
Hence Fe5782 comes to 0.46 AA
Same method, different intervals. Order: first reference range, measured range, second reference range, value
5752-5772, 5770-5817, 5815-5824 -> 0.9 AA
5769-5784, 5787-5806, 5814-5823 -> 0.2 AA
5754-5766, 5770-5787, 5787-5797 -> 0.0 AA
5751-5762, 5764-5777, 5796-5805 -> 0.1 AA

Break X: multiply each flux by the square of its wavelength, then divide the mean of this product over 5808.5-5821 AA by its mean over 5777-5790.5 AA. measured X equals 1.05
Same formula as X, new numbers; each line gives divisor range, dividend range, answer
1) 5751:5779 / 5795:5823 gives 1.03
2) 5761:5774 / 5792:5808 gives 1.01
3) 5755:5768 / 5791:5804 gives 1.00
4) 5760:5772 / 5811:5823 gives 1.04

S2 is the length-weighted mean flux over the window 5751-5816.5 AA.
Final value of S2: 58.2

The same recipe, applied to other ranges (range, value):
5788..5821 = 58.5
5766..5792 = 57.7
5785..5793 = 57.1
